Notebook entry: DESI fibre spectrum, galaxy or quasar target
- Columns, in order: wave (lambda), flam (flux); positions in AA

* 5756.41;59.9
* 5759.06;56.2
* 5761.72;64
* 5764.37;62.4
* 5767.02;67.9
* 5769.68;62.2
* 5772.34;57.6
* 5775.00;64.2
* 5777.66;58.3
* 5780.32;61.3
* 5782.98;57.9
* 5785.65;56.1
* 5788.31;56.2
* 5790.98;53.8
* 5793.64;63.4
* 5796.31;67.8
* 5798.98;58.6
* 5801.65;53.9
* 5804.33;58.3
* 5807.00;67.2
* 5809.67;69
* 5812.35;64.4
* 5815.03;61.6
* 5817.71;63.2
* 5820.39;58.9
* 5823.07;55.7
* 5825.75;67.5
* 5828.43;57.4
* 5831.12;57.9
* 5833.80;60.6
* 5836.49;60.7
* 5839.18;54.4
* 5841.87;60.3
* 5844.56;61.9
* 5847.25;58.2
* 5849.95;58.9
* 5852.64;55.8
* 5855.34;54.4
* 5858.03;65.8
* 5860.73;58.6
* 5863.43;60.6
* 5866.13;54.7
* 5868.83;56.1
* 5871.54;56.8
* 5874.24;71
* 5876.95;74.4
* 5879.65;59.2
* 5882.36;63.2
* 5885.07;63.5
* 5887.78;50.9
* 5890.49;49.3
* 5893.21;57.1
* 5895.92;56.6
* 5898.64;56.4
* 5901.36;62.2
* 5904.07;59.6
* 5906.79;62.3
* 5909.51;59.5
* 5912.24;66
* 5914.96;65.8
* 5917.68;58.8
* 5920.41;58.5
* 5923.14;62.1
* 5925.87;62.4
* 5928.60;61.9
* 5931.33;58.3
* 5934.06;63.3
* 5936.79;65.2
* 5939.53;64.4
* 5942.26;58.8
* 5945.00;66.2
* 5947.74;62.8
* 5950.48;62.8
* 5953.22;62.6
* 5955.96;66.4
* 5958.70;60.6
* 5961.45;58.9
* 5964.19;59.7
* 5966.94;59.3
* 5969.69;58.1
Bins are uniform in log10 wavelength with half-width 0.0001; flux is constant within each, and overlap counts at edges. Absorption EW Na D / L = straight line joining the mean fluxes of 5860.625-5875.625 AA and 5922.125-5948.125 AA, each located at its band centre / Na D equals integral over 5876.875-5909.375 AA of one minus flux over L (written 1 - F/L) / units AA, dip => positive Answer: 1.0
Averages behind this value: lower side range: 59.7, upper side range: 62.5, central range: 59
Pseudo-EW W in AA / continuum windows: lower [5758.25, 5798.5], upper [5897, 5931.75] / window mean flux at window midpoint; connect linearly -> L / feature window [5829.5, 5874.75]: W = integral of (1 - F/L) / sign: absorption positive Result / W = 1.4 AA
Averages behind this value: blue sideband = 60.6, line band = 59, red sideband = 61.1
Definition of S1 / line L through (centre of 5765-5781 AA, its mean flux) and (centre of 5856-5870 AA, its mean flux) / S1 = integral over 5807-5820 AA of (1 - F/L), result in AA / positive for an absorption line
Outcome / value -0.8 AA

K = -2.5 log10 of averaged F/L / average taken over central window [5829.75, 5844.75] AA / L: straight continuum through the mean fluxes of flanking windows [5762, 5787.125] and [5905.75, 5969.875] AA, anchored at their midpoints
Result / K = 0.04 mag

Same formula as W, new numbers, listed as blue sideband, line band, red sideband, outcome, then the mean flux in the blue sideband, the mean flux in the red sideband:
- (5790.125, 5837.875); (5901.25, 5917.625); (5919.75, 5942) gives -0.1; 61.2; 62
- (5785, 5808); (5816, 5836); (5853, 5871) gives -0.5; 59.5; 58.1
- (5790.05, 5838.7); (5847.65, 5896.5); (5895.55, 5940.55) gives 1.6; 61.1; 61.4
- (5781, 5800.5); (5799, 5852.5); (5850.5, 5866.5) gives -1.4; 59.2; 58.6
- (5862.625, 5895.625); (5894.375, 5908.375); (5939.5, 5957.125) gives 0.3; 59.6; 63.3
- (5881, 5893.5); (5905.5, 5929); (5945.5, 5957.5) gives -0.7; 56.7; 63.8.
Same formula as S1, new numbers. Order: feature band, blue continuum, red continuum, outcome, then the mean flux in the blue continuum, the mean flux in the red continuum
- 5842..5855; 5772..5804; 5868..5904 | 0.22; 59.1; 59.8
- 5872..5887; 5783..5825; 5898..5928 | -0.98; 60.6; 61.4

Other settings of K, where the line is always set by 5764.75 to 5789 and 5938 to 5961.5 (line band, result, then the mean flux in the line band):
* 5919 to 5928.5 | 0.025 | 61.1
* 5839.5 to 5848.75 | 0.034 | 59.5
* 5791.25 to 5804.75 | 0.012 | 60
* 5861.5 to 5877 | 0.011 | 61.1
